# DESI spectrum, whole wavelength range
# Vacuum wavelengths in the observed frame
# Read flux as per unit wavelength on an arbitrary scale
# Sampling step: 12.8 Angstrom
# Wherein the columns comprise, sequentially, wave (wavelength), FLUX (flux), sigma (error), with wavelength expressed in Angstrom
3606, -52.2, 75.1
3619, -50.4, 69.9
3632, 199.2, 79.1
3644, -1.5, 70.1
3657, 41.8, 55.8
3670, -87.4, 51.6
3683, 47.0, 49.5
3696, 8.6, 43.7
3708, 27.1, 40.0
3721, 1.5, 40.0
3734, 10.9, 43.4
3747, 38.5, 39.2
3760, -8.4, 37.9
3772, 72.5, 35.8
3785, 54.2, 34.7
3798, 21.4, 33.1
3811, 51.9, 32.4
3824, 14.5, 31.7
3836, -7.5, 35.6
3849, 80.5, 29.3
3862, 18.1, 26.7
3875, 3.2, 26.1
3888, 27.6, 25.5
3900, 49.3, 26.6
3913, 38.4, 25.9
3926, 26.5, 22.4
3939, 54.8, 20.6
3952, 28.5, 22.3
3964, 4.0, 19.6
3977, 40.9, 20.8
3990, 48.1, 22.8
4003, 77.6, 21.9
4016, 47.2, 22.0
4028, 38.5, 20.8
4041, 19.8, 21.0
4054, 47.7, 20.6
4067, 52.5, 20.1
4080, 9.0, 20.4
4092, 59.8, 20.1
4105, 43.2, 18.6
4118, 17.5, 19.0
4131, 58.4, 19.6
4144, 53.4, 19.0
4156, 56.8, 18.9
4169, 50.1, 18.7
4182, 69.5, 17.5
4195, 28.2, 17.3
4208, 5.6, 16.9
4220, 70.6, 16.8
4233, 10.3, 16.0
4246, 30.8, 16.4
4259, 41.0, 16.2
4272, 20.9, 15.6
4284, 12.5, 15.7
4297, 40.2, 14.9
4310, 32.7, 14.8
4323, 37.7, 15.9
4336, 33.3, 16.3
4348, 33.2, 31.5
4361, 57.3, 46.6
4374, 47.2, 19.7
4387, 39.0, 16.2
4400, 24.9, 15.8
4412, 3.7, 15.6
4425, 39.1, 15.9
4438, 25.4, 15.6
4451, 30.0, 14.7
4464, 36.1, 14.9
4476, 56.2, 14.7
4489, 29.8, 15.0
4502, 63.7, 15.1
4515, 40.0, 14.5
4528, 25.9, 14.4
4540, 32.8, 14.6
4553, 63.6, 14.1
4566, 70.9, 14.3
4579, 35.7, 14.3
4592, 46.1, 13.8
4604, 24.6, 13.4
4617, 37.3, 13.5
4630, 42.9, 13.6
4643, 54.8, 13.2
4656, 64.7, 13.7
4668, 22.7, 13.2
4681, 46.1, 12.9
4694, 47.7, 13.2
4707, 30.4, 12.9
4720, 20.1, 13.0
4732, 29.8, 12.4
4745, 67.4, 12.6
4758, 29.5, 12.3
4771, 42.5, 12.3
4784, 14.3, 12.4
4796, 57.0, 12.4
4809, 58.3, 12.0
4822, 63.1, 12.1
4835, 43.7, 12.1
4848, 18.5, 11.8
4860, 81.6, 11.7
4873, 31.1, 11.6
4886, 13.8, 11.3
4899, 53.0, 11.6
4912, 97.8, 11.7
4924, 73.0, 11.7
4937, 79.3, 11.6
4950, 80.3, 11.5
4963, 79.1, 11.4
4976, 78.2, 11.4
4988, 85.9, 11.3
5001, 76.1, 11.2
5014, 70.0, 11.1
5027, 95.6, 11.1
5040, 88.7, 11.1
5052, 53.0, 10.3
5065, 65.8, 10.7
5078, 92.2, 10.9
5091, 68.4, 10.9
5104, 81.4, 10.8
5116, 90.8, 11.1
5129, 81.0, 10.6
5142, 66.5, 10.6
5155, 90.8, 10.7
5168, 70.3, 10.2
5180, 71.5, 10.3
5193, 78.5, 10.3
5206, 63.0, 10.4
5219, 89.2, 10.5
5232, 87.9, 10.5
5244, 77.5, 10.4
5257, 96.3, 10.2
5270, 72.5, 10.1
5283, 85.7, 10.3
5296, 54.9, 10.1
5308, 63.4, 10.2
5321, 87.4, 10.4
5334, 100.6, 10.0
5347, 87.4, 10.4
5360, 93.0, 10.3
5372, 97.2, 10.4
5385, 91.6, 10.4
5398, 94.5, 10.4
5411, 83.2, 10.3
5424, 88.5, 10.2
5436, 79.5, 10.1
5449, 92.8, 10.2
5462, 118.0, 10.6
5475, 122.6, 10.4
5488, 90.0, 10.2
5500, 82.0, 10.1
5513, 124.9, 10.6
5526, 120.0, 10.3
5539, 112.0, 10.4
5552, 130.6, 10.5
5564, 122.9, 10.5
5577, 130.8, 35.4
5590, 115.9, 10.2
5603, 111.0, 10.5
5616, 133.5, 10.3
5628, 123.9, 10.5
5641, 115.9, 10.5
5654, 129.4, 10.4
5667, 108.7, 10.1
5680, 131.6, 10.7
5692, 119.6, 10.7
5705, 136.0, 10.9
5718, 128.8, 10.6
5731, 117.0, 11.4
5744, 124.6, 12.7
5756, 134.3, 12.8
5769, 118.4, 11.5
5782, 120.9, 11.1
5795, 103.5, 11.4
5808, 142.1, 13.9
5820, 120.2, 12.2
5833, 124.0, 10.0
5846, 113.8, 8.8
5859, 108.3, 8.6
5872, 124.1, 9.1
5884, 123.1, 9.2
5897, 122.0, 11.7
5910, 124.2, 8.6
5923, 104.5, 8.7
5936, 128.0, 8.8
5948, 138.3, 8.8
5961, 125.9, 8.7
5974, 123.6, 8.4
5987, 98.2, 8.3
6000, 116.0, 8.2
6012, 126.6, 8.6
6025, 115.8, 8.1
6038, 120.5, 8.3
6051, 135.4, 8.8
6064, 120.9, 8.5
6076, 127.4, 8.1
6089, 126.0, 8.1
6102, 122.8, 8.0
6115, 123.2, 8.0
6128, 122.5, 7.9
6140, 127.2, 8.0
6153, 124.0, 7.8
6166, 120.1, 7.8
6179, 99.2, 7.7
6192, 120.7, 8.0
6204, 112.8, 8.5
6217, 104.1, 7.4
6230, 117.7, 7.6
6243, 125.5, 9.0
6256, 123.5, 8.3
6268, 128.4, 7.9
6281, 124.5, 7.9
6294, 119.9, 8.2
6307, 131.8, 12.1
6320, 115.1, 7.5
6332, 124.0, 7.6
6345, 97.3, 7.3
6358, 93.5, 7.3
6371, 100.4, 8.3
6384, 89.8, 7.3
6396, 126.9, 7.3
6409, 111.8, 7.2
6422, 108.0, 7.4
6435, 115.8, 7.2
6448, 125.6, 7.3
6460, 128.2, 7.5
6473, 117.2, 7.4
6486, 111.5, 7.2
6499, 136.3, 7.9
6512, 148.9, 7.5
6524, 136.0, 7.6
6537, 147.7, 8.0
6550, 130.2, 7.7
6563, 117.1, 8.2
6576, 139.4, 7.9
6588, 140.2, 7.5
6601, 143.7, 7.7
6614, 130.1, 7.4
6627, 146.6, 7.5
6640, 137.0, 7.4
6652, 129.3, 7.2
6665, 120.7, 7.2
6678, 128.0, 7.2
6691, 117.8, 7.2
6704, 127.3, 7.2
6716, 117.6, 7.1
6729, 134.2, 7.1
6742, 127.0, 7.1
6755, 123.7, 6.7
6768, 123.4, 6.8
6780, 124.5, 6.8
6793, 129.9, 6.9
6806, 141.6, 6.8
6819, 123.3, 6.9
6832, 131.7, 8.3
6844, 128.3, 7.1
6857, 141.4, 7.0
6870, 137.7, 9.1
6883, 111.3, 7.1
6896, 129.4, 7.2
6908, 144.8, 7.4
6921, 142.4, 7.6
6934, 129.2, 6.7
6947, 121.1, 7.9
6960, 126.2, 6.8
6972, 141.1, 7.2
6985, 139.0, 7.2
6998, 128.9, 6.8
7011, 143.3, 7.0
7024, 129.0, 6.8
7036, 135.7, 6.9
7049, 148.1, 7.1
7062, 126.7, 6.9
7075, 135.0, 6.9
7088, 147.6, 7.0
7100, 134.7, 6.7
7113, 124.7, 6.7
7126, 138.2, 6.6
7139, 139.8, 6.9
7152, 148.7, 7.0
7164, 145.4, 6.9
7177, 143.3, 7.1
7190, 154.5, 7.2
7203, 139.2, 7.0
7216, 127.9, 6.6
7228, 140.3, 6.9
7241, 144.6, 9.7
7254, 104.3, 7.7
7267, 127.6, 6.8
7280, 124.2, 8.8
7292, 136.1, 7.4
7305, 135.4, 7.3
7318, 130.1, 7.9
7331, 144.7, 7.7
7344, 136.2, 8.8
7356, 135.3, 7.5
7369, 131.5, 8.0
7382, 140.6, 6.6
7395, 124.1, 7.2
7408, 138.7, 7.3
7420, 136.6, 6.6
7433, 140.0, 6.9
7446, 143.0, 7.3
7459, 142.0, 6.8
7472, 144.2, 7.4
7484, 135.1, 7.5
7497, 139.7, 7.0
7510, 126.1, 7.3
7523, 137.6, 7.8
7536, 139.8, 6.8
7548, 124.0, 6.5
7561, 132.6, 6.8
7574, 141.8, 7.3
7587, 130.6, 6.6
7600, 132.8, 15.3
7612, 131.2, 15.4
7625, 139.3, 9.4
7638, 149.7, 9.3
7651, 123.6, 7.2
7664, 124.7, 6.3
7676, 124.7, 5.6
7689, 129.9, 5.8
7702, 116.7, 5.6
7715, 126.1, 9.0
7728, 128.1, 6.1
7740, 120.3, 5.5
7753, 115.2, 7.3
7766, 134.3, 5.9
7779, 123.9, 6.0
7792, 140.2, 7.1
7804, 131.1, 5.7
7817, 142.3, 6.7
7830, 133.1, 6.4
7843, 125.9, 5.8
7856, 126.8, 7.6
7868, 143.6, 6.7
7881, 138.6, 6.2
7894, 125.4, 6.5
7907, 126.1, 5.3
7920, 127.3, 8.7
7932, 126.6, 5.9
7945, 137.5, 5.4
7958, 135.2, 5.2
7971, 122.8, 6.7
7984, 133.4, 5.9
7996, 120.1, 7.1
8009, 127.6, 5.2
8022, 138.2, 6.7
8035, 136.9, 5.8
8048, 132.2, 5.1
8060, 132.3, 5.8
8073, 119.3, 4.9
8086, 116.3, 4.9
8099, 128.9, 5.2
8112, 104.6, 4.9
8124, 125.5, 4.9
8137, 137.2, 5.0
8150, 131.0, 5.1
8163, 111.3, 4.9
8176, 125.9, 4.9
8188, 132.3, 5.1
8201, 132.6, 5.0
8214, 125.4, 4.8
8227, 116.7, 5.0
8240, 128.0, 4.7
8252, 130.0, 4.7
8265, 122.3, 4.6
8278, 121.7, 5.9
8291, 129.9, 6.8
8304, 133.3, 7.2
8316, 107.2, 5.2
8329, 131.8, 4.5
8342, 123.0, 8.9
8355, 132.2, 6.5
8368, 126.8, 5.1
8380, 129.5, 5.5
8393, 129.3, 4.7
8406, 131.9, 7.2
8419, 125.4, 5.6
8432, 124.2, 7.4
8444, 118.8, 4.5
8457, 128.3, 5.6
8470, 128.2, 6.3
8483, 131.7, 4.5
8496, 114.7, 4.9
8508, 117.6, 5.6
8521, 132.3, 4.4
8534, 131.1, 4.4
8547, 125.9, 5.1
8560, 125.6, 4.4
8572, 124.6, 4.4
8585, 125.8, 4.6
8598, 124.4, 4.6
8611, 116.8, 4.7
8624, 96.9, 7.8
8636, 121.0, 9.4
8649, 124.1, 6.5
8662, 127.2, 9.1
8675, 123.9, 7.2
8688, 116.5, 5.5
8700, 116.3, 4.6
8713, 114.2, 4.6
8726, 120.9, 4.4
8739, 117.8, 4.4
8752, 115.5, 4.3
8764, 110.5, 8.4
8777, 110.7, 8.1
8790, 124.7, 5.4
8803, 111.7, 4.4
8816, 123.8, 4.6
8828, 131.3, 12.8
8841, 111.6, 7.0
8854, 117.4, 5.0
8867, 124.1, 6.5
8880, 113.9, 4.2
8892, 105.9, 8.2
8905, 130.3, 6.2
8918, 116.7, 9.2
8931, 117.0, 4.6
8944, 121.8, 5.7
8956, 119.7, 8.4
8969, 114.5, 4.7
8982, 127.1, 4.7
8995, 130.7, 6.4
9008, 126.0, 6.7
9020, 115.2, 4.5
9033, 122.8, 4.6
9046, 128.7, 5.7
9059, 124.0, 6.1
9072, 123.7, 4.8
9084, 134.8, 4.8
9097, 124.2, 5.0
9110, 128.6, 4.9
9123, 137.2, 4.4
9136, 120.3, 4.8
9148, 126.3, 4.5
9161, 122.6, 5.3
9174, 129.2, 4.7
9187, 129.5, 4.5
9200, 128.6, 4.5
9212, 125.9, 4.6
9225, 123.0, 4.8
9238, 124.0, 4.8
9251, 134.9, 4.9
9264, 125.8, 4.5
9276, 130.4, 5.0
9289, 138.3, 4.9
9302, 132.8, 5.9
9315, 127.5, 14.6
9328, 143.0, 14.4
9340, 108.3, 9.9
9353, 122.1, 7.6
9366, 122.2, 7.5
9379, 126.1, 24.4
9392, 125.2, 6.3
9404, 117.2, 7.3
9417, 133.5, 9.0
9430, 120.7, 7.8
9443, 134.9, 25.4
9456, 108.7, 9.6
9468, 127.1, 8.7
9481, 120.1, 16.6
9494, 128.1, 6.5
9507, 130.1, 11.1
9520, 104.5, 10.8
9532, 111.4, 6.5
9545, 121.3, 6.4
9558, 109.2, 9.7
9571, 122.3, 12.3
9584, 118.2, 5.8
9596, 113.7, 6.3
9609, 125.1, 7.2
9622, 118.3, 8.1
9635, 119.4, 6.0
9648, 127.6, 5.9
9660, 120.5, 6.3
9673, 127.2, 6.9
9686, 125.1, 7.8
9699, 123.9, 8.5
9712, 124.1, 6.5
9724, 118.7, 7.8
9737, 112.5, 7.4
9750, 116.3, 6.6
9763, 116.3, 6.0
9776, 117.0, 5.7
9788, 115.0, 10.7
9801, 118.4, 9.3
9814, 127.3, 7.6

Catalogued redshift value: 0.231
